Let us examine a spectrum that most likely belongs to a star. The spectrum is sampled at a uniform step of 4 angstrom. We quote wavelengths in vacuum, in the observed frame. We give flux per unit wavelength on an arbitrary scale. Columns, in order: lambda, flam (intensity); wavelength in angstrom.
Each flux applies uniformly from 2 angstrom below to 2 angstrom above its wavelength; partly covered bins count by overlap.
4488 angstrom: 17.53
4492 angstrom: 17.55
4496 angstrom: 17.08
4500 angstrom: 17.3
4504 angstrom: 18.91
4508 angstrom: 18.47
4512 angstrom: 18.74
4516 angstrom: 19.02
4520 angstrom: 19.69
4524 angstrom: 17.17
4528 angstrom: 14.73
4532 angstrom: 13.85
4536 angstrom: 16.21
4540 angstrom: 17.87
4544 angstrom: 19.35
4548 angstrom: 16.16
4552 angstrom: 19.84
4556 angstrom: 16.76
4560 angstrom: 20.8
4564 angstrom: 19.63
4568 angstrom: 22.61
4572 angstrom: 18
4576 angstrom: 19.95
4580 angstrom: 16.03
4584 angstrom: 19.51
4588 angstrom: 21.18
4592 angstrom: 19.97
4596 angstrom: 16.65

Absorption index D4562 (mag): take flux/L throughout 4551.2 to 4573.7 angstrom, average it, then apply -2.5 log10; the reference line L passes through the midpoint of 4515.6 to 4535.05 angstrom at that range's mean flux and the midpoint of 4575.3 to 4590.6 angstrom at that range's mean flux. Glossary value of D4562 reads -0.08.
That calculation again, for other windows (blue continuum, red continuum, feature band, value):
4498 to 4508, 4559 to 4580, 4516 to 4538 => 0.133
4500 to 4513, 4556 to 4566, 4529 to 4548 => 0.150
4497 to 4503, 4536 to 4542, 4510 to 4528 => -0.048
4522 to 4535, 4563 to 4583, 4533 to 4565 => -0.062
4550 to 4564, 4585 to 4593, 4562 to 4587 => 0.030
